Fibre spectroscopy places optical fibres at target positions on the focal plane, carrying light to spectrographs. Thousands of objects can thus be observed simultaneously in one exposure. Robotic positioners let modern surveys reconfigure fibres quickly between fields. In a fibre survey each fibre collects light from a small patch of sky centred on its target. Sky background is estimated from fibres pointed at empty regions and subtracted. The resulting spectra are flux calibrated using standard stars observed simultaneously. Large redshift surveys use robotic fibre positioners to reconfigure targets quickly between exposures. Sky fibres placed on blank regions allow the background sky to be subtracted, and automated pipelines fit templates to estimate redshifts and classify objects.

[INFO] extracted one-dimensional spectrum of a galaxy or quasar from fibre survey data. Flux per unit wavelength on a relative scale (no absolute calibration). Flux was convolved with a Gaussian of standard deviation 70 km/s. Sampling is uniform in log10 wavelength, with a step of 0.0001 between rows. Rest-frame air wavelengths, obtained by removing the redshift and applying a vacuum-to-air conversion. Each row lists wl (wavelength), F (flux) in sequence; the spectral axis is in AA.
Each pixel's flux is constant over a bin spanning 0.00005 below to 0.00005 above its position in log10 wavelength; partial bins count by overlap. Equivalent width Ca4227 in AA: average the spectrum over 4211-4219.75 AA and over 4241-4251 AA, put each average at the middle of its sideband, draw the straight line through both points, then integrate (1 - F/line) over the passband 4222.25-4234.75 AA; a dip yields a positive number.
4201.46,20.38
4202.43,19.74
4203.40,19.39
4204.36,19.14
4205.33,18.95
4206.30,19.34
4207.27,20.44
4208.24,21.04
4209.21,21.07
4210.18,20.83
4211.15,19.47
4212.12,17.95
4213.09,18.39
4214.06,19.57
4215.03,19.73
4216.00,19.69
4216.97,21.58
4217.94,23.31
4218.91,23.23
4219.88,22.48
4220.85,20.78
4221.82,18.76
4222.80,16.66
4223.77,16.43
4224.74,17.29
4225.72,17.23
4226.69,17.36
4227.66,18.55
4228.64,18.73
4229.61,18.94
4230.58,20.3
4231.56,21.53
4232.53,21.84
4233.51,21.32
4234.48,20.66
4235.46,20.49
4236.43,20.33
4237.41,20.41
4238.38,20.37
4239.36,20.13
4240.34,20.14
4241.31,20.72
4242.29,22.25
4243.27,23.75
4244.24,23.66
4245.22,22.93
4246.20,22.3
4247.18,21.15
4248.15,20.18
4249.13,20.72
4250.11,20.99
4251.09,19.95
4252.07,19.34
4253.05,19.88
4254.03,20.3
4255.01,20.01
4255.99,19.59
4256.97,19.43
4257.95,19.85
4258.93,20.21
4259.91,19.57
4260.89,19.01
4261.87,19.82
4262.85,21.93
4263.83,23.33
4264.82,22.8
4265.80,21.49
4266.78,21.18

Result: 1.2 AA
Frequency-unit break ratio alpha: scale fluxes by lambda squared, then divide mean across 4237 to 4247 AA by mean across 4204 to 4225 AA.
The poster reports 1.1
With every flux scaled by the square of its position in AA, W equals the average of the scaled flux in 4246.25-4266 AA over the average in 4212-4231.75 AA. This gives 1.1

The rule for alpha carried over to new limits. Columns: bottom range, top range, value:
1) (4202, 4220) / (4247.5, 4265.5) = 1.03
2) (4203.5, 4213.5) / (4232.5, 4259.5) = 1.08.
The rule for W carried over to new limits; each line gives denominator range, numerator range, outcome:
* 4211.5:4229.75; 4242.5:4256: 1.11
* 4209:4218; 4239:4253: 1.08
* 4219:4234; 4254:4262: 1.04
